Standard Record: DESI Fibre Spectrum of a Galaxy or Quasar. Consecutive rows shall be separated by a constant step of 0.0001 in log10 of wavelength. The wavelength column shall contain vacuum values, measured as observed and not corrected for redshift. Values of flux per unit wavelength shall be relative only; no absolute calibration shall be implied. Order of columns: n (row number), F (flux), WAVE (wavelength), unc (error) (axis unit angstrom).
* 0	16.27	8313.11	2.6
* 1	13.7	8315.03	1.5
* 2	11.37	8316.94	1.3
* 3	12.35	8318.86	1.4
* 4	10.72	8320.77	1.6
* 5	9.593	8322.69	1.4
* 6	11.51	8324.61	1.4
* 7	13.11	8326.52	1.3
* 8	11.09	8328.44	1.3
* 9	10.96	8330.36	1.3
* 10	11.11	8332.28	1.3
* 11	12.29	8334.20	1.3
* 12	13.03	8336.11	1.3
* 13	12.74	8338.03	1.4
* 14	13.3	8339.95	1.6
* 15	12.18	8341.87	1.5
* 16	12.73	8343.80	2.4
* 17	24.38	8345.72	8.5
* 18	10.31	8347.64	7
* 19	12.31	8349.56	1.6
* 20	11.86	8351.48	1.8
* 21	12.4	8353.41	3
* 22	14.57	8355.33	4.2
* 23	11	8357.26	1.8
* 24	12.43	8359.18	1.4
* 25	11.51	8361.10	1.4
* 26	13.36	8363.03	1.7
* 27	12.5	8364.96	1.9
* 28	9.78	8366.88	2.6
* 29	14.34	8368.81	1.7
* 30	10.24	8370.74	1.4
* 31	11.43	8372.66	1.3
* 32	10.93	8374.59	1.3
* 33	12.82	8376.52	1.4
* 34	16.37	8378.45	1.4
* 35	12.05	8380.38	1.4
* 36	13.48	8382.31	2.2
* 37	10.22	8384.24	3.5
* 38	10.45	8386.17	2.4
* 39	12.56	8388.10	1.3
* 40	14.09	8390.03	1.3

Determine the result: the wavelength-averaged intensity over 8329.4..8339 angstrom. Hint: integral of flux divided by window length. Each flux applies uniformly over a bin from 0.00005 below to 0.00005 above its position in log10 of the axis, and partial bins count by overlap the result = 12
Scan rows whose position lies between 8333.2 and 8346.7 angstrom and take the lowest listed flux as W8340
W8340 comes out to 12.18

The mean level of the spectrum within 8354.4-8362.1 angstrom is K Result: 12.4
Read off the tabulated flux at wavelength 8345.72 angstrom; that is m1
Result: 24.38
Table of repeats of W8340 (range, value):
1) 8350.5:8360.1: 11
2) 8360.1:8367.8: 9.78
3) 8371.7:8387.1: 10.22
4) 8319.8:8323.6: 9.593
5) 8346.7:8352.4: 10.31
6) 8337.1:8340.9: 12.74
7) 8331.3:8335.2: 11.11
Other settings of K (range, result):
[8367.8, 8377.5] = 11.9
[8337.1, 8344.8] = 12.8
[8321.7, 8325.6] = 10.6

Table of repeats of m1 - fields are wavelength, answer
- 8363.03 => 13.36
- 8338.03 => 12.74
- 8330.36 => 10.96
